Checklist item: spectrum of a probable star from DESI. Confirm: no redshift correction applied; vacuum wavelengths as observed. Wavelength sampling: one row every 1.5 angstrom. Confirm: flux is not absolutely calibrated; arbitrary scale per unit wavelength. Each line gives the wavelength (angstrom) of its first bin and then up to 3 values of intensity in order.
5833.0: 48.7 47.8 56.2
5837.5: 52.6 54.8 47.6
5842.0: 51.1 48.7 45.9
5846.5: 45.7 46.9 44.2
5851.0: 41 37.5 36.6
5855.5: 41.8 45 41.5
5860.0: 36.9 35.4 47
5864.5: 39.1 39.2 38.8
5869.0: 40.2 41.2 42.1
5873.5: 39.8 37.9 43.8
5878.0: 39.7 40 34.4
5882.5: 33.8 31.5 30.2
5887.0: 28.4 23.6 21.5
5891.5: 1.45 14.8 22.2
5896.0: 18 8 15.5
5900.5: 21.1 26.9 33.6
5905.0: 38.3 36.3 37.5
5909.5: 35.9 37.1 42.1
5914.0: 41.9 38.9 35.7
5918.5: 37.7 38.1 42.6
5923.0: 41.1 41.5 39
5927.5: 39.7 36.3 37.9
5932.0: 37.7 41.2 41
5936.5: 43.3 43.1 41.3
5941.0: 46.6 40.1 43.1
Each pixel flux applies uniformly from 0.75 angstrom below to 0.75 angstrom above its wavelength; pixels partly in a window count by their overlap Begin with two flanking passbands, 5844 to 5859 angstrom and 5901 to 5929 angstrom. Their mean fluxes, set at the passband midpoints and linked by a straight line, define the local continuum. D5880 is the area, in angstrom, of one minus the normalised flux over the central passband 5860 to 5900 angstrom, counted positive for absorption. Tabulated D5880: 9.5 angstrom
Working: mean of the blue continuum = 42.7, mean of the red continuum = 37.8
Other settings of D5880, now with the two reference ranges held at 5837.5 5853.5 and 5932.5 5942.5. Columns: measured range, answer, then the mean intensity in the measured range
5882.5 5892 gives 4.35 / 24.2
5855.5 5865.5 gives 1.09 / 40.9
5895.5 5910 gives 5.54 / 27.1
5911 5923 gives 1.06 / 39.5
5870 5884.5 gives 2.12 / 38.5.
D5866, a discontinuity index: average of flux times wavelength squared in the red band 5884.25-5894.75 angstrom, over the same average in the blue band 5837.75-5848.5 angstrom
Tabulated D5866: 0.4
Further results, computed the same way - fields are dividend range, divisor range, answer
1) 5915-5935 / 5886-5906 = 1.85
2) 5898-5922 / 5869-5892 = 1.05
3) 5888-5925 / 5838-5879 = 0.72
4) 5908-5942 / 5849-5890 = 1.08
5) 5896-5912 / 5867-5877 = 0.72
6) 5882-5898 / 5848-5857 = 0.52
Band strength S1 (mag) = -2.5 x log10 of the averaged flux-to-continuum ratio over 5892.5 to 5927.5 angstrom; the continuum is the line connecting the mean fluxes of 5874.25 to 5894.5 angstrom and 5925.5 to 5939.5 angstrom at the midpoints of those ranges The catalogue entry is 0.09 mag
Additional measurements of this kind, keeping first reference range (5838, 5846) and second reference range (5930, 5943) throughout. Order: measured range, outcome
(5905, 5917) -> 0.14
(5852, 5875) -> 0.19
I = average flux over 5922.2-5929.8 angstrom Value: 39.5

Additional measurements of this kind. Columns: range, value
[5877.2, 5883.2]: 37.1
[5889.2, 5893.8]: 12.8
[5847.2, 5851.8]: 44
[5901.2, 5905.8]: 32.8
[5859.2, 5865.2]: 39.6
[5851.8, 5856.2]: 38.6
